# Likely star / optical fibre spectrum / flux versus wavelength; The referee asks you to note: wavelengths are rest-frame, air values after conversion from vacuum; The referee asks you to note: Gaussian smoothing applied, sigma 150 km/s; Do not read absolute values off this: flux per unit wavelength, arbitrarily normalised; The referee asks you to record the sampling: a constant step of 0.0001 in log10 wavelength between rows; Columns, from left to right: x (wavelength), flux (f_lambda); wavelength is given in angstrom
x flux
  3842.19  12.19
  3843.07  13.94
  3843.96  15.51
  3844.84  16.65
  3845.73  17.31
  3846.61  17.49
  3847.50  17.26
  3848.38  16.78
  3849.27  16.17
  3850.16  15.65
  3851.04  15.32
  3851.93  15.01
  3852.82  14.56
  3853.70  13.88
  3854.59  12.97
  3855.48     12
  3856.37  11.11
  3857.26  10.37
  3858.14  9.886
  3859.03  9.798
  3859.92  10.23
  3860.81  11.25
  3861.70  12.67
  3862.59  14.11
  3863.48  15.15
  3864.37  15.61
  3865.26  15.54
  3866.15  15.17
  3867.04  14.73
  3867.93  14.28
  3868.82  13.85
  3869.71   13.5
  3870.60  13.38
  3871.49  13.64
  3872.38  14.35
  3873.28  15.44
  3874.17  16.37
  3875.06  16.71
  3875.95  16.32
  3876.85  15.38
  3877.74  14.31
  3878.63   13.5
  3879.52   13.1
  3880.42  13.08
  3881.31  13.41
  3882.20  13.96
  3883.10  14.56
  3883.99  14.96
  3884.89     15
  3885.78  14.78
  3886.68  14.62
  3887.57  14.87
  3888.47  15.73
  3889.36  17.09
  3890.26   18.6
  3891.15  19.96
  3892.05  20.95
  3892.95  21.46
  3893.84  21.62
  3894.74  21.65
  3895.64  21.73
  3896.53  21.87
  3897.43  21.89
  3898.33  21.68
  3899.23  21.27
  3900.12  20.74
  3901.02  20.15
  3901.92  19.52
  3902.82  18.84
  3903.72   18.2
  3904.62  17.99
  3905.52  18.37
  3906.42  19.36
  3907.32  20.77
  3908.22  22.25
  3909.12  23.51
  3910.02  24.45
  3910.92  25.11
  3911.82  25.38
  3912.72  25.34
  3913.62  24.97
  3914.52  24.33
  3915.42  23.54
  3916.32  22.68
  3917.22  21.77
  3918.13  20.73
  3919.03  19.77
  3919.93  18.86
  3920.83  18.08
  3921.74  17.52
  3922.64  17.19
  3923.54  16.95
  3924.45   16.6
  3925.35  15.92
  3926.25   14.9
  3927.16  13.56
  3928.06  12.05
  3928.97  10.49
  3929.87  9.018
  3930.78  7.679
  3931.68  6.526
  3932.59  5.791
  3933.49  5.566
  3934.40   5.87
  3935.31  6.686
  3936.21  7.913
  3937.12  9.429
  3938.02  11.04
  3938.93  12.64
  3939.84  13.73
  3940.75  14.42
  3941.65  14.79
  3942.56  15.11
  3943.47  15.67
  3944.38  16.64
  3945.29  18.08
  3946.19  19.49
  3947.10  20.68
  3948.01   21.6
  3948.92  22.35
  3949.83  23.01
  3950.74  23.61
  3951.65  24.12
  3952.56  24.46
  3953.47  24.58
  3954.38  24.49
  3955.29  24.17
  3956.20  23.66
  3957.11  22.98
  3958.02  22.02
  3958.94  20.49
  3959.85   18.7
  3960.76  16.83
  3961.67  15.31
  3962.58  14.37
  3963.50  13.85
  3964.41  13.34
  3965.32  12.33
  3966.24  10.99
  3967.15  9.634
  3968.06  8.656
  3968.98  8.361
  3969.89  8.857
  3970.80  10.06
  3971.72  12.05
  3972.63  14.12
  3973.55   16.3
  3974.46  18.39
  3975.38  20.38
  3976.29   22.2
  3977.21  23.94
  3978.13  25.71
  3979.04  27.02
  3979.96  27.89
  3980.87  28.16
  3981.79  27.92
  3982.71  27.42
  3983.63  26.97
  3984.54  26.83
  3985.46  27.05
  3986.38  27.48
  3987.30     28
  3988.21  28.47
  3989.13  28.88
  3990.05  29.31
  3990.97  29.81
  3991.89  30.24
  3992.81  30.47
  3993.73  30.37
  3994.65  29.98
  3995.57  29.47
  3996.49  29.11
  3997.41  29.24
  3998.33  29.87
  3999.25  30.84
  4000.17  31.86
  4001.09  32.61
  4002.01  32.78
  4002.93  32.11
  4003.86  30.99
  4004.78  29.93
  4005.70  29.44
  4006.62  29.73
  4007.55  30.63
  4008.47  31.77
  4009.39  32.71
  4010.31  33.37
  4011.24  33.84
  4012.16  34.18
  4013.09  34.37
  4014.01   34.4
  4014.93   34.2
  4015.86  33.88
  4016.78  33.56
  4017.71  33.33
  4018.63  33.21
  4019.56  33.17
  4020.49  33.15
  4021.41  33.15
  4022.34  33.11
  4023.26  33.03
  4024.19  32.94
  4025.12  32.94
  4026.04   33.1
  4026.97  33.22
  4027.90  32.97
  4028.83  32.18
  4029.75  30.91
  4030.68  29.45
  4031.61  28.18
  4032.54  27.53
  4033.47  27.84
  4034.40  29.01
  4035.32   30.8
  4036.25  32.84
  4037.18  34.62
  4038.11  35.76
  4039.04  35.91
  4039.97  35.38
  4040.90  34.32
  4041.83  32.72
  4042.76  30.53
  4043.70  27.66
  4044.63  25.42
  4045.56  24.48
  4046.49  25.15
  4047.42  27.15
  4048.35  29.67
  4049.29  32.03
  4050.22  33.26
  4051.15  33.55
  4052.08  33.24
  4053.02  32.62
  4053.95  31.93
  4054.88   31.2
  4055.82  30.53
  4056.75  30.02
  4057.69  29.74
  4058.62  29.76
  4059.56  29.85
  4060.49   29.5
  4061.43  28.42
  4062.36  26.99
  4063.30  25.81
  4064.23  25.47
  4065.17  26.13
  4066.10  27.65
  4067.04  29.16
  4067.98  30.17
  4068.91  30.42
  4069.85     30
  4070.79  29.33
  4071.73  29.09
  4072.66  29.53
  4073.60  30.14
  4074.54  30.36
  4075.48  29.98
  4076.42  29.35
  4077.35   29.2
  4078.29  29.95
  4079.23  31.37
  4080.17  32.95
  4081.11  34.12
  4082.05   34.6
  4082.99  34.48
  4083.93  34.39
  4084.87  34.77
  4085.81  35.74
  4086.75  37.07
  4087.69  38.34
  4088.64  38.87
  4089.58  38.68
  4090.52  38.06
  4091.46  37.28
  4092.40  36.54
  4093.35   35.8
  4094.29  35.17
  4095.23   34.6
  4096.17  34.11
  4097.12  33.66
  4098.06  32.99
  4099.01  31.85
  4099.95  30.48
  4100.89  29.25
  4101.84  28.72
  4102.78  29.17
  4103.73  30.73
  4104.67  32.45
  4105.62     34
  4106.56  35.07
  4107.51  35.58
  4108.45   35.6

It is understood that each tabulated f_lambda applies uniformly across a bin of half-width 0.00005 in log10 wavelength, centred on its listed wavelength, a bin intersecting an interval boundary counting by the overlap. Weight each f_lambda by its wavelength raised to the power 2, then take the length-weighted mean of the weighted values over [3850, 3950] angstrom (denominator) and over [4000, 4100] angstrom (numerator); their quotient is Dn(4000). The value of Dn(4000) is 2.1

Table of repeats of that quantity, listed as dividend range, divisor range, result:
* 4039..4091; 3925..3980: 2.07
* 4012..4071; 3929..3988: 1.83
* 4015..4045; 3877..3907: 1.93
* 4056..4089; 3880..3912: 1.77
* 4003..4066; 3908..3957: 1.87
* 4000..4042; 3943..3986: 1.69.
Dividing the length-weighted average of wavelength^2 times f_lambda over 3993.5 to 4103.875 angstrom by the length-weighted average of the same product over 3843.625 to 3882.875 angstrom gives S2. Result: 2.44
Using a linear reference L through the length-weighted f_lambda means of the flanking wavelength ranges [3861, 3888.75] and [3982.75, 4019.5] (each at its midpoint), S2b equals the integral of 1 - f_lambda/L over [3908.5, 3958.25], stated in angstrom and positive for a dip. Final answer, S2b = 9.66 angstrom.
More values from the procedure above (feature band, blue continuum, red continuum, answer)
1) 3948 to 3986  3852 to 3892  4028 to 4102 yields 4.8 angstrom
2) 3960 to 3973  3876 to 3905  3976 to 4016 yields 7.0 angstrom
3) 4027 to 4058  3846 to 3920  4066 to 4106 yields -1.6 angstrom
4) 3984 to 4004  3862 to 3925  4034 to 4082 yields -3.3 angstrom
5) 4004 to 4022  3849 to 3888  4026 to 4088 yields -3.9 angstrom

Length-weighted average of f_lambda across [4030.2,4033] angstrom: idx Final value 28.3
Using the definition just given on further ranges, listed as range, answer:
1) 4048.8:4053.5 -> 32.9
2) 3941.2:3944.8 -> 15.5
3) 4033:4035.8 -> 29.3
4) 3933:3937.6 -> 7.12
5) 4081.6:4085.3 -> 34.6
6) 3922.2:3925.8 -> 16.7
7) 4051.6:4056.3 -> 31.9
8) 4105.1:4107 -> 34.5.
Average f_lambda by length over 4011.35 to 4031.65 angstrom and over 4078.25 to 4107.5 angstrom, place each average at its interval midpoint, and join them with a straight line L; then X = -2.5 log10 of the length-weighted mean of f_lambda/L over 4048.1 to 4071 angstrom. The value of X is 0.13 mag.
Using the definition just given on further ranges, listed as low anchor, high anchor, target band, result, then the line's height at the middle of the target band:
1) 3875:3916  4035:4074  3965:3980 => 0.466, 24.5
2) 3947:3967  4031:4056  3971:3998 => -0.108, 23.3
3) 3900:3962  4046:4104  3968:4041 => -0.155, 24.9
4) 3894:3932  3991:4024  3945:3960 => 0.098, 24.5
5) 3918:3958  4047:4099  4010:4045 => -0.217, 26.6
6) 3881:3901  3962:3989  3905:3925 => -0.135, 18.7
